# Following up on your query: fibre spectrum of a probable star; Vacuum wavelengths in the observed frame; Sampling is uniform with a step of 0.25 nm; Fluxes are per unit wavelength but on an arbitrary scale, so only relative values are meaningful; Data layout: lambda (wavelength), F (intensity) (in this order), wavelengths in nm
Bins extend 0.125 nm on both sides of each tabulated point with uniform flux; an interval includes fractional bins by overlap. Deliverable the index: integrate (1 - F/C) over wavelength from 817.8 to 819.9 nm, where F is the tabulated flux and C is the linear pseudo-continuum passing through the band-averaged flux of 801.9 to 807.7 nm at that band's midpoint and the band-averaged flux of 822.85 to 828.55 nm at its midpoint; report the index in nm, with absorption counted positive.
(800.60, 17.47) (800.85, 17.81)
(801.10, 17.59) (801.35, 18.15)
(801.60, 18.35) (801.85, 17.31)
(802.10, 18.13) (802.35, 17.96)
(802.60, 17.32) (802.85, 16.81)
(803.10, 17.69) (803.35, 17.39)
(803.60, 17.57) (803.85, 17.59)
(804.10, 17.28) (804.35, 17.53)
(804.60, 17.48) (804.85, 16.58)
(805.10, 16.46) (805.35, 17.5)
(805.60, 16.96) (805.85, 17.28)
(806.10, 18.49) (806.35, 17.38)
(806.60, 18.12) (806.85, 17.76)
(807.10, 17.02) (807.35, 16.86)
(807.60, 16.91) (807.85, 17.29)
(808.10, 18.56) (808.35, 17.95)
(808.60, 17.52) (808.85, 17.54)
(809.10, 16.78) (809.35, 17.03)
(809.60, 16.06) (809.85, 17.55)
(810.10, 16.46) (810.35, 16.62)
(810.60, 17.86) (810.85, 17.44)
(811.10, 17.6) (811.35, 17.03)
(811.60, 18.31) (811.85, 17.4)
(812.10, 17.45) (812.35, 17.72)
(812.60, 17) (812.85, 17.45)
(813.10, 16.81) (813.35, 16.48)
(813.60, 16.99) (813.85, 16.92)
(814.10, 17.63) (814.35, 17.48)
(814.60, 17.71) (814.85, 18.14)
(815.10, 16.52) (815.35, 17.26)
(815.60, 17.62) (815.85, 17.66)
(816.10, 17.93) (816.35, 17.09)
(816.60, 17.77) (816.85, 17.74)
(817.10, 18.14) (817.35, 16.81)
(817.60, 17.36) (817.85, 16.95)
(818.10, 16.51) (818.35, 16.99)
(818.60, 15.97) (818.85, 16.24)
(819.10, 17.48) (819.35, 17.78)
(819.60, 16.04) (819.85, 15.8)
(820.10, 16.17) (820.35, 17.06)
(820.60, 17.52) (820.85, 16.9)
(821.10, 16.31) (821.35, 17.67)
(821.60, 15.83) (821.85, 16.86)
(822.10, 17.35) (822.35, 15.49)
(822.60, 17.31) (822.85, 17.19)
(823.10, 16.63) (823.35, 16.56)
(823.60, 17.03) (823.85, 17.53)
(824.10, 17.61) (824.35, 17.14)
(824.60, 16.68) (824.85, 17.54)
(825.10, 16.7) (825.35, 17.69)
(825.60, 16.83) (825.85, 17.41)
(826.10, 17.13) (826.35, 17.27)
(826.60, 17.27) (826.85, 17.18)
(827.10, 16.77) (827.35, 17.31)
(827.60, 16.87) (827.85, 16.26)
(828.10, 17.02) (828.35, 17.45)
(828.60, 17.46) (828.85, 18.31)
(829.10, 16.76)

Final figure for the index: 0.07 nm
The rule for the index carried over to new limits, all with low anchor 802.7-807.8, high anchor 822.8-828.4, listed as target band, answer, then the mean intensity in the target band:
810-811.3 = 0.00 nm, 17.2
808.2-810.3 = 0.02 nm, 17.1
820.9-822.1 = 0.03 nm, 16.8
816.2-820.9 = 0.05 nm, 17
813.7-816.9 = -0.05 nm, 17.5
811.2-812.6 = -0.02 nm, 17.5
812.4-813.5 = 0.02 nm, 17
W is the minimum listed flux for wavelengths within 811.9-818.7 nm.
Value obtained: 15.97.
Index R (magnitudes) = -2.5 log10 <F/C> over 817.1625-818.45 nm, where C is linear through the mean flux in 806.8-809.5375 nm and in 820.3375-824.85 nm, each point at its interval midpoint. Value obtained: 0.006 mag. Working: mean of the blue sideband 17.3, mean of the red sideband 16.9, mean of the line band 17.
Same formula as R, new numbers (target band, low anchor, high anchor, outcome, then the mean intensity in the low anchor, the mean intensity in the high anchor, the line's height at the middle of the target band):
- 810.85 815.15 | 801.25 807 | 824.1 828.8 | 0.001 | 17.5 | 17.1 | 17.4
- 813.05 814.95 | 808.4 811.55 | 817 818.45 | -0.009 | 17.2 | 17.1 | 17.1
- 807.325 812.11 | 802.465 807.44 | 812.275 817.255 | 0.004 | 17.4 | 17.4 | 17.4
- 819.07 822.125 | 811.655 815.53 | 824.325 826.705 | 0.027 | 17.3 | 17.2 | 17.2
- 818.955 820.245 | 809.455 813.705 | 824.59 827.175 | 0.033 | 17.2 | 17.2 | 17.2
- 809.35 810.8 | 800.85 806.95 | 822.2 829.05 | 0.029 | 17.5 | 17.1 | 17.4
